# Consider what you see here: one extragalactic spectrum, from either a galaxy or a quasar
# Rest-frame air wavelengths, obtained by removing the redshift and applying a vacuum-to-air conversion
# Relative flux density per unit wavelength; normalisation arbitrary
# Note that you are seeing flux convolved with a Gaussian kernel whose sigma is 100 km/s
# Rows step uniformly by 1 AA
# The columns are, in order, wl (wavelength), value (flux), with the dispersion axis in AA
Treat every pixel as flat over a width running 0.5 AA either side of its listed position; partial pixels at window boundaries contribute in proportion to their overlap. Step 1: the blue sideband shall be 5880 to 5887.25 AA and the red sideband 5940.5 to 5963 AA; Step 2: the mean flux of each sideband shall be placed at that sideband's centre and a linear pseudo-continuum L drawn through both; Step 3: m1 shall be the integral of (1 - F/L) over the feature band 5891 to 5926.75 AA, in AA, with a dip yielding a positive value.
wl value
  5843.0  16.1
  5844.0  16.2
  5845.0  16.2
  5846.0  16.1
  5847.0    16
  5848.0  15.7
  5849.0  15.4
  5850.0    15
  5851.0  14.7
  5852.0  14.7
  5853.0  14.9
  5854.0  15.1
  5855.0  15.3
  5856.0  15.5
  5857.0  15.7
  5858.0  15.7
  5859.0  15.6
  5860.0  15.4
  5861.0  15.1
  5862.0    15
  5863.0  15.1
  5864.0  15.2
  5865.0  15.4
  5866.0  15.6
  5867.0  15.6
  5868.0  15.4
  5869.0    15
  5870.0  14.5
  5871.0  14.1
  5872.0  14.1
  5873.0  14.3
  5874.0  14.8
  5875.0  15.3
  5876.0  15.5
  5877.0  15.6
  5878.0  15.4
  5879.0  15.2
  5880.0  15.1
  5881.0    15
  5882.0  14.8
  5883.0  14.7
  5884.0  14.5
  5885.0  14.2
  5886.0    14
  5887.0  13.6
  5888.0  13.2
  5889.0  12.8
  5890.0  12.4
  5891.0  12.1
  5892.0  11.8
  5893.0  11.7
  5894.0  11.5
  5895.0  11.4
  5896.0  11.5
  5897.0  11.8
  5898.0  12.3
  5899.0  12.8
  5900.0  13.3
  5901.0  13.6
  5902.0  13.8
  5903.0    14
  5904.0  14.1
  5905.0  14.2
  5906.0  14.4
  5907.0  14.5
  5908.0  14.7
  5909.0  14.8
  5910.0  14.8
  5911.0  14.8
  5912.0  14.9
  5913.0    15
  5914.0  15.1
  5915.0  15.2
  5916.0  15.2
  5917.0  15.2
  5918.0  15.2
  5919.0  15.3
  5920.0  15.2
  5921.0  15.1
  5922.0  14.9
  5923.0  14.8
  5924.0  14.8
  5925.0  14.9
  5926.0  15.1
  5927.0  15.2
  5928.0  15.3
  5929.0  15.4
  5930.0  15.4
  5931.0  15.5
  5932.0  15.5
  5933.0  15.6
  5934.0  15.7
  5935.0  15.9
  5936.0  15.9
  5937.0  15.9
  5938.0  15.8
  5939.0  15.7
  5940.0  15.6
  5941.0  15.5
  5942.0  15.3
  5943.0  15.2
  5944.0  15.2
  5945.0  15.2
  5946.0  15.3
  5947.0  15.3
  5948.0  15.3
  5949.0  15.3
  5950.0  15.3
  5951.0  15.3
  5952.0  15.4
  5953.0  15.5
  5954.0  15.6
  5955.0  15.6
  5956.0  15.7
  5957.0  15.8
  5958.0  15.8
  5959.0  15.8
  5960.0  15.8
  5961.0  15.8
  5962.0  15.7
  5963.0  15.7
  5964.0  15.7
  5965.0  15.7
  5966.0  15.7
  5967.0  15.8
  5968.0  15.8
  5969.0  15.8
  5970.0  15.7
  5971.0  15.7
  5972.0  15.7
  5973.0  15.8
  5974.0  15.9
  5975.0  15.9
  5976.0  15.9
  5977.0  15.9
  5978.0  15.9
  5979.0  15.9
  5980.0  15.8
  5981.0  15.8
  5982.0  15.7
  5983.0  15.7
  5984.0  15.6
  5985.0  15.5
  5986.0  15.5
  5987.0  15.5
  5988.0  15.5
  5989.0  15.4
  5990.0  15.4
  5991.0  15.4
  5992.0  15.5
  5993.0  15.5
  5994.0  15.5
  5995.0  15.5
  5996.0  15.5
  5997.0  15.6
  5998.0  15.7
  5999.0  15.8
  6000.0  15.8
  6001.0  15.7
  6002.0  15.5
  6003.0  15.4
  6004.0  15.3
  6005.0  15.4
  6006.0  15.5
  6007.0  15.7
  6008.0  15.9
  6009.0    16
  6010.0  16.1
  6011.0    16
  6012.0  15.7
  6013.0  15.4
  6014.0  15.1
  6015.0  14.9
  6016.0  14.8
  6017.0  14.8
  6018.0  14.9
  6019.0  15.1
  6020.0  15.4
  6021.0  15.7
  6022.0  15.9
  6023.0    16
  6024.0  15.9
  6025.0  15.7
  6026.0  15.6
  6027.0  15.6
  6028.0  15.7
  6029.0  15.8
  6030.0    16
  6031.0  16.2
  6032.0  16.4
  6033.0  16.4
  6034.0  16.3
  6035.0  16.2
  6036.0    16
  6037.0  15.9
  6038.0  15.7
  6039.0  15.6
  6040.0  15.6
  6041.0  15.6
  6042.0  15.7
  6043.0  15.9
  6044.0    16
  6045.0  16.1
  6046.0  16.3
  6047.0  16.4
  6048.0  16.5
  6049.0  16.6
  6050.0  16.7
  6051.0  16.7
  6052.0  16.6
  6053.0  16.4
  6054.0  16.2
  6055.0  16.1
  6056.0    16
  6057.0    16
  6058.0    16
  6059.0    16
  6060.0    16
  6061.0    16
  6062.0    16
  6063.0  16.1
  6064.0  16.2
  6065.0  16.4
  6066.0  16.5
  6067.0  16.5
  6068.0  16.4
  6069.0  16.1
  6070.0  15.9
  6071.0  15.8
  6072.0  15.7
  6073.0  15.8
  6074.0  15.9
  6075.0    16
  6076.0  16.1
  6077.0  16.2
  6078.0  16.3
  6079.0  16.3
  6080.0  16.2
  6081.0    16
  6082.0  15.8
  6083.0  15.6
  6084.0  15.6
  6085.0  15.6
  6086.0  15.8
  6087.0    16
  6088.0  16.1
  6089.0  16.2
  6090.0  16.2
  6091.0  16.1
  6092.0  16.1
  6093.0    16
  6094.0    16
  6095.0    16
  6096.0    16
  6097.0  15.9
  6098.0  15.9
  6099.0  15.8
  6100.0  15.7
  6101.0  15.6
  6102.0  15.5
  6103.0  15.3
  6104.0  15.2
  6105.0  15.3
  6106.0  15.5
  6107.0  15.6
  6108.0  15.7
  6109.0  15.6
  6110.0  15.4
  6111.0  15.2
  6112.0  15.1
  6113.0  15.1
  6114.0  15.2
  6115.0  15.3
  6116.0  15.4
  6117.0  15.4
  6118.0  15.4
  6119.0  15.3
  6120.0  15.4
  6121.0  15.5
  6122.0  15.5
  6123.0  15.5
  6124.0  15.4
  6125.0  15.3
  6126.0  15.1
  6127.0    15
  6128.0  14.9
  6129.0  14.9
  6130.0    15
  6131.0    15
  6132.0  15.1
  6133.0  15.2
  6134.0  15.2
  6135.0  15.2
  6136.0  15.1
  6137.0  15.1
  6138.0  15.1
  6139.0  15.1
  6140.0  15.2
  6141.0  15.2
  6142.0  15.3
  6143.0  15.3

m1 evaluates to 2.0 AA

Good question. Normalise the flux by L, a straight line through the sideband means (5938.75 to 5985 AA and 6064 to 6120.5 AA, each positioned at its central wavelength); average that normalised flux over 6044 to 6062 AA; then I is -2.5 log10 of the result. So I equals -0.035 mag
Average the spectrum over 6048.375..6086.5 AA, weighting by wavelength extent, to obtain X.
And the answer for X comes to 16.1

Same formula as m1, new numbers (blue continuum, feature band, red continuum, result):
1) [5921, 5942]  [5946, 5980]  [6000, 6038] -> -0.4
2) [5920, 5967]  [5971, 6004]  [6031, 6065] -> 0.2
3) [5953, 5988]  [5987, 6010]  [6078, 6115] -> 0.2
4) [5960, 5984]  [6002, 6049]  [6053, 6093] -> 0.5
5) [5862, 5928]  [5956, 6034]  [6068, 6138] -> -3.8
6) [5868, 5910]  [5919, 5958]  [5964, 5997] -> -1.5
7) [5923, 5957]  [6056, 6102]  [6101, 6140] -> -2.1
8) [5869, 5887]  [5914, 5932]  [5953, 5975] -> 0.1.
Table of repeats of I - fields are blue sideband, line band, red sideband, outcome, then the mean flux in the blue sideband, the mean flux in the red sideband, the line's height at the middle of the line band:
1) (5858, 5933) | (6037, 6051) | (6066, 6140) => -0.055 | 14.4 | 15.6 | 15.3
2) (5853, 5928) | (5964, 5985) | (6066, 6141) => -0.062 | 14.4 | 15.6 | 14.9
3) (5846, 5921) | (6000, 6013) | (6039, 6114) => -0.019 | 14.5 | 15.9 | 15.4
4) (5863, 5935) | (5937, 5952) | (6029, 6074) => -0.034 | 14.4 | 16.1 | 14.9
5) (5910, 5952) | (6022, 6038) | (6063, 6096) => -0.012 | 15.3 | 16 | 15.8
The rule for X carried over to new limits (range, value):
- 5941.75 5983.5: 15.6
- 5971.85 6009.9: 15.6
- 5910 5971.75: 15.4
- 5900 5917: 14.5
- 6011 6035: 15.6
